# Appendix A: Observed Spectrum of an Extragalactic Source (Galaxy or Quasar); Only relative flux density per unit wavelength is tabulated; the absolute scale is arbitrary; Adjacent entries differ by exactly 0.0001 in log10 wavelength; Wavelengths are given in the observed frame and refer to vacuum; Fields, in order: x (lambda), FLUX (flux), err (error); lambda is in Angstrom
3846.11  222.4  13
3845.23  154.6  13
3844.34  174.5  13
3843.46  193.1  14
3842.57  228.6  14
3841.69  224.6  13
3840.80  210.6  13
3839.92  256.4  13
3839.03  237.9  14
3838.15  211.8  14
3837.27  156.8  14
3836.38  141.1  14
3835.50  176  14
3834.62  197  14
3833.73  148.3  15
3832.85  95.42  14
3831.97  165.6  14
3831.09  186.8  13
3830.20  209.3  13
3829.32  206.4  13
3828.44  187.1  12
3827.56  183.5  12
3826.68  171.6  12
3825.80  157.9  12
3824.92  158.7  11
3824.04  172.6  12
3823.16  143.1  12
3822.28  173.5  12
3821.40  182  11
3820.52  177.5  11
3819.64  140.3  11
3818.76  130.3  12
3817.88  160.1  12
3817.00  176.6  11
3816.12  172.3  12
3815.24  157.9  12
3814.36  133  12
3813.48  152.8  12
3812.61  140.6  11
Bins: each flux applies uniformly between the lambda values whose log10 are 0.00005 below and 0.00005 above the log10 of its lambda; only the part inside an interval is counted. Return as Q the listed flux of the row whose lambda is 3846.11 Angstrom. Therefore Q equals 222.4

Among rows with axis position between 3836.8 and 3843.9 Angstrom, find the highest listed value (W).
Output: 256.4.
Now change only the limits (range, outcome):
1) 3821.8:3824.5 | 173.5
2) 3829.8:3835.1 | 209.3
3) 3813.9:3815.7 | 157.9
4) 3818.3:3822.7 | 182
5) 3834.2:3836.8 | 197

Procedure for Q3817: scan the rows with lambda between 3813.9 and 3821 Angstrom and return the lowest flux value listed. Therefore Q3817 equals 130.3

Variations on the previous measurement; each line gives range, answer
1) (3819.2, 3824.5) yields 140.3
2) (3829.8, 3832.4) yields 165.6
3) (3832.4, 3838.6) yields 95.42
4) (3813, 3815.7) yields 133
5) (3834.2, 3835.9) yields 176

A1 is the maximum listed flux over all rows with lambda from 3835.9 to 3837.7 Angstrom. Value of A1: 156.8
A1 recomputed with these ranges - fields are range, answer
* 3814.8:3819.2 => 176.6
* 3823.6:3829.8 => 206.4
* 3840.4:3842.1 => 224.6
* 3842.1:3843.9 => 228.6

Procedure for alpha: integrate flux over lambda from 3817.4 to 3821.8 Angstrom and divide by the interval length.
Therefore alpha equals 158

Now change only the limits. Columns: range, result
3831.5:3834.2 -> 138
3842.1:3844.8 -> 199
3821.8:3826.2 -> 161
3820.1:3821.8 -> 180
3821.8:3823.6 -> 159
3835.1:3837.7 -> 157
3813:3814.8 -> 143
